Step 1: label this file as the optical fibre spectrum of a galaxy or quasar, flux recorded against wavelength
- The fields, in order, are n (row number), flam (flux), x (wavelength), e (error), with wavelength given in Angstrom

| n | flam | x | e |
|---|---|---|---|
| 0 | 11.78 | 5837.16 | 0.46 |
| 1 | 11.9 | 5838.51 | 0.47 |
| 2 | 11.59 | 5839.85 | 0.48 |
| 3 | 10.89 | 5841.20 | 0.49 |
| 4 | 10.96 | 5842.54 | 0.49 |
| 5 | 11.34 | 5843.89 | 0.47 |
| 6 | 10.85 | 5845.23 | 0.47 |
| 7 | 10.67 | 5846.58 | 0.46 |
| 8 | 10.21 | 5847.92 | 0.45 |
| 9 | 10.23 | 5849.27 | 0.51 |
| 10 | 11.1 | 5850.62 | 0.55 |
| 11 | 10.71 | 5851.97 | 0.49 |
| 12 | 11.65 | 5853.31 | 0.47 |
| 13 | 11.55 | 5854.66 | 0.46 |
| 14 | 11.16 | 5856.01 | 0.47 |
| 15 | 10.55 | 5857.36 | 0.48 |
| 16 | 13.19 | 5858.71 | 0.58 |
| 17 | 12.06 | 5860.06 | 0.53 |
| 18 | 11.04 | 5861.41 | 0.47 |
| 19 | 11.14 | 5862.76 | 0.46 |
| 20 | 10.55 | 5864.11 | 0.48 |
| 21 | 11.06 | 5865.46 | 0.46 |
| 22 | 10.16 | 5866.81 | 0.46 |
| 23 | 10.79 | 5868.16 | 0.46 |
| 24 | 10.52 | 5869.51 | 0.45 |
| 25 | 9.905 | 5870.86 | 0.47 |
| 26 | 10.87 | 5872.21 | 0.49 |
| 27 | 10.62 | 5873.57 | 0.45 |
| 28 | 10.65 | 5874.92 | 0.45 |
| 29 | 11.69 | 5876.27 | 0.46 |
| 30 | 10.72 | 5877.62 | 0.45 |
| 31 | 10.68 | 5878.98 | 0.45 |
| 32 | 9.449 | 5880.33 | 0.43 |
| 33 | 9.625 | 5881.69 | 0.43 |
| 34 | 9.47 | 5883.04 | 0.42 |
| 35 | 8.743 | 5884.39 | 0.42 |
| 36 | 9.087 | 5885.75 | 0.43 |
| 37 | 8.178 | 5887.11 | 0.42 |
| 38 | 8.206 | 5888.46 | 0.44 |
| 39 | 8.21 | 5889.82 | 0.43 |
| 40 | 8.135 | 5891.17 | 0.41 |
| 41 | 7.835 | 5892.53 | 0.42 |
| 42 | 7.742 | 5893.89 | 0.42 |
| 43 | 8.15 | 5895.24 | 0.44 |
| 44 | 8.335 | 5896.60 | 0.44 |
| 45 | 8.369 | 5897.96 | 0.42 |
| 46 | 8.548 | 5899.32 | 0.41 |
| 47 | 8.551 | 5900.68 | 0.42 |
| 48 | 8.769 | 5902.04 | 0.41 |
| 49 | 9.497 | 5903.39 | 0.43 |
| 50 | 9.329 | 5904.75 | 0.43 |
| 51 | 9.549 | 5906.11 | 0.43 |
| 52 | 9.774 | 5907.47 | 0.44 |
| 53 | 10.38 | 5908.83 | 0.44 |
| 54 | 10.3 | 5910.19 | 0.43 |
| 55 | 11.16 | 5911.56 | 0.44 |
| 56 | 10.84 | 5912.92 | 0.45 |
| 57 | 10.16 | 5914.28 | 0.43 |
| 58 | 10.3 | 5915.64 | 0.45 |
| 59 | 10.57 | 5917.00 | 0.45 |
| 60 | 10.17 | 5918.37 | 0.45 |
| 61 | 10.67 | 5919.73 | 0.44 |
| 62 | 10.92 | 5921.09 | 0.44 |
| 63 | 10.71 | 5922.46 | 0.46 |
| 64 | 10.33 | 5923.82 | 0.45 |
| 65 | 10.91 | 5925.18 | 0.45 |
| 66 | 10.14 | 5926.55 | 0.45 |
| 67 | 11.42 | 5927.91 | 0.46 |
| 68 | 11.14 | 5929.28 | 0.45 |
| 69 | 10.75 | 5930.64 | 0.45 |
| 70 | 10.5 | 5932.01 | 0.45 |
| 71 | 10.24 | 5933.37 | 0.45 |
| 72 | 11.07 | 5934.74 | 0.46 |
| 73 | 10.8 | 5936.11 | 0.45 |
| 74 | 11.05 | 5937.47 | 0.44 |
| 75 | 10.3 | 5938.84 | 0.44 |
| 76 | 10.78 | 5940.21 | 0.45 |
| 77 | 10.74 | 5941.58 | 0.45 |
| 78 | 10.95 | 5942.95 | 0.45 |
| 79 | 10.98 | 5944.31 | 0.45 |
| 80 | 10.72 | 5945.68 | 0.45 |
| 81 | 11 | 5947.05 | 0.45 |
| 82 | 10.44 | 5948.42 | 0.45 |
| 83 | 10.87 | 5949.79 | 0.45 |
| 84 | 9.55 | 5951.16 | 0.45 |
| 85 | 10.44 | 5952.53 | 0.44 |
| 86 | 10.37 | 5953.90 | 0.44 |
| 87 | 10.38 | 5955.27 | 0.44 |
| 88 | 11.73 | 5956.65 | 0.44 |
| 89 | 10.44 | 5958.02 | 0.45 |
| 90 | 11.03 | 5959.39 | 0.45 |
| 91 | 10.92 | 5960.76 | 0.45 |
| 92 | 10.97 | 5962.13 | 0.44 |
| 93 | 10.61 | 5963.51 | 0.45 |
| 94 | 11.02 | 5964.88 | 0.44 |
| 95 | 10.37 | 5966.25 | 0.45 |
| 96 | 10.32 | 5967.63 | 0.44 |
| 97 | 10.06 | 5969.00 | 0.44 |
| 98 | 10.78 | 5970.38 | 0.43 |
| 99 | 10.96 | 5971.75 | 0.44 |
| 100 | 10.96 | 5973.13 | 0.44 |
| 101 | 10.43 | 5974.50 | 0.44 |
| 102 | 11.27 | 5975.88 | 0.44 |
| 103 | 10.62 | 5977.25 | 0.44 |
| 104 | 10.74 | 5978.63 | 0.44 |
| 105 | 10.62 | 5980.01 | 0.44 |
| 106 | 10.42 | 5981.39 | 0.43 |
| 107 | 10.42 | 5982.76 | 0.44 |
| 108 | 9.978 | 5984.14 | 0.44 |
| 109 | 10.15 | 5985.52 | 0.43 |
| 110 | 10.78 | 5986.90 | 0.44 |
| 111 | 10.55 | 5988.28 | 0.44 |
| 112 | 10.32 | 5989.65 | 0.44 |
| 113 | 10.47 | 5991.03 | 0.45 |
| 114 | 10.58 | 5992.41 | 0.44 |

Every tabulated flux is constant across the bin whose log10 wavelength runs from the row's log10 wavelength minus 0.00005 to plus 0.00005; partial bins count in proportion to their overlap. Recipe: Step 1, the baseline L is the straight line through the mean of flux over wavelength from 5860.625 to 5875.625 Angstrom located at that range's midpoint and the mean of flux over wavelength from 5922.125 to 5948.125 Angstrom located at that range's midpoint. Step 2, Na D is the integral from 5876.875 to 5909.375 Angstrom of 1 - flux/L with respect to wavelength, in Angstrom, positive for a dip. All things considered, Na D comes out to 5.3 Angstrom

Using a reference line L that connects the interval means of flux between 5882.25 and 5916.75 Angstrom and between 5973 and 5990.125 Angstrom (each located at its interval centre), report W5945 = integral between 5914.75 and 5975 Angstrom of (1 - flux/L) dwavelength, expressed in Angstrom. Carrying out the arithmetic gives -4.7 Angstrom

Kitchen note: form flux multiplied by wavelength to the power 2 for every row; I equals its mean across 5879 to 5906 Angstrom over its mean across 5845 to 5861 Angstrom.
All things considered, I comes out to 0.79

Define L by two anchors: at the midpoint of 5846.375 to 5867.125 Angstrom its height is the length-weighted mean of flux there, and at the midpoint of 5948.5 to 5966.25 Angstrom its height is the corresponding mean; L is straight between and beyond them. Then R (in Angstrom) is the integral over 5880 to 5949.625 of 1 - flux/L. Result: 6.1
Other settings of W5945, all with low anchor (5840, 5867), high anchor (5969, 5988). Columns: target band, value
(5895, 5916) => 2.6 Angstrom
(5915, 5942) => 0.3 Angstrom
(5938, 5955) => 0.2 Angstrom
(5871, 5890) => 2.1 Angstrom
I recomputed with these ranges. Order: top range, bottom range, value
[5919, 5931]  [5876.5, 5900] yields 1.23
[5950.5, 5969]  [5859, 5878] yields 1.00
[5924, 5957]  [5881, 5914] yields 1.20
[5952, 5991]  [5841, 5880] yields 1.01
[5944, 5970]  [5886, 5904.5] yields 1.29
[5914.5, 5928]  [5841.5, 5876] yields 0.99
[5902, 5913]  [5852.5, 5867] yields 0.90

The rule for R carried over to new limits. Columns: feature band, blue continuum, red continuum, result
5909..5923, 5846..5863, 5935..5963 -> 0.40 Angstrom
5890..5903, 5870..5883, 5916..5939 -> 2.76 Angstrom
